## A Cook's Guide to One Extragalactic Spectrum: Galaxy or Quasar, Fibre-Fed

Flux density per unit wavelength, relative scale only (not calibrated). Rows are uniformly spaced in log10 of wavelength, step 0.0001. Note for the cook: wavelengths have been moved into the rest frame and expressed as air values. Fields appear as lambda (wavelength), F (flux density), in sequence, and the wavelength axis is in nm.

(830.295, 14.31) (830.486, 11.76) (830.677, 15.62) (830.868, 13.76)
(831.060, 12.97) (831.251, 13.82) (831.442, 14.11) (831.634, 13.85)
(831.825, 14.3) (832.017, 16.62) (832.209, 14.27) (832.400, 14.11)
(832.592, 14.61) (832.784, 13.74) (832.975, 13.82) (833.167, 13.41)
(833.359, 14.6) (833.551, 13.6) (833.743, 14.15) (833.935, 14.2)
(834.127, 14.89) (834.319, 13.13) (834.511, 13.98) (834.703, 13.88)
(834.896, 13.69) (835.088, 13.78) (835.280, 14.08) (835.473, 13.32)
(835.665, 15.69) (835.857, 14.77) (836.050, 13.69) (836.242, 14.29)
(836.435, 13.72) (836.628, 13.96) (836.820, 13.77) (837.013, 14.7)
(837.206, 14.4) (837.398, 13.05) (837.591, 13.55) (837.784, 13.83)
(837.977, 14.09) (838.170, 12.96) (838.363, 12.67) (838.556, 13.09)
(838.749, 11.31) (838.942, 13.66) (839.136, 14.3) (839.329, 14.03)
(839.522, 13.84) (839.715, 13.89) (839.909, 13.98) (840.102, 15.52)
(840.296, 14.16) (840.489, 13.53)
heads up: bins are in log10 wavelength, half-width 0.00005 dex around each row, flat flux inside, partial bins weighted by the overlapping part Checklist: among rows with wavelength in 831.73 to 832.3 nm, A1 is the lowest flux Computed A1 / 14.27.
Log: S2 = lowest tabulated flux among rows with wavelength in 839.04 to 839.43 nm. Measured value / 14.03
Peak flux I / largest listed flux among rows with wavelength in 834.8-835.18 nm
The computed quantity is 13.78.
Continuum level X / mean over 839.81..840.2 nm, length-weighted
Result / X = 14.7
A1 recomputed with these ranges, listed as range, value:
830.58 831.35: 12.97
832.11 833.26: 13.41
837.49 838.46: 12.67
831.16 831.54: 13.82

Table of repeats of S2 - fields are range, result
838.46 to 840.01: 11.31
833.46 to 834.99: 13.13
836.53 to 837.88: 13.05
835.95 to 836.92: 13.69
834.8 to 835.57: 13.32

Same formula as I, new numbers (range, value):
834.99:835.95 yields 15.69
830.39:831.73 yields 15.62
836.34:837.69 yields 14.7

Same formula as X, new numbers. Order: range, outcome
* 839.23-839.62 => 14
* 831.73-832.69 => 14.8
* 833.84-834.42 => 14.1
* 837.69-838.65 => 13.3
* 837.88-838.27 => 13.5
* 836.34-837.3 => 14.1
